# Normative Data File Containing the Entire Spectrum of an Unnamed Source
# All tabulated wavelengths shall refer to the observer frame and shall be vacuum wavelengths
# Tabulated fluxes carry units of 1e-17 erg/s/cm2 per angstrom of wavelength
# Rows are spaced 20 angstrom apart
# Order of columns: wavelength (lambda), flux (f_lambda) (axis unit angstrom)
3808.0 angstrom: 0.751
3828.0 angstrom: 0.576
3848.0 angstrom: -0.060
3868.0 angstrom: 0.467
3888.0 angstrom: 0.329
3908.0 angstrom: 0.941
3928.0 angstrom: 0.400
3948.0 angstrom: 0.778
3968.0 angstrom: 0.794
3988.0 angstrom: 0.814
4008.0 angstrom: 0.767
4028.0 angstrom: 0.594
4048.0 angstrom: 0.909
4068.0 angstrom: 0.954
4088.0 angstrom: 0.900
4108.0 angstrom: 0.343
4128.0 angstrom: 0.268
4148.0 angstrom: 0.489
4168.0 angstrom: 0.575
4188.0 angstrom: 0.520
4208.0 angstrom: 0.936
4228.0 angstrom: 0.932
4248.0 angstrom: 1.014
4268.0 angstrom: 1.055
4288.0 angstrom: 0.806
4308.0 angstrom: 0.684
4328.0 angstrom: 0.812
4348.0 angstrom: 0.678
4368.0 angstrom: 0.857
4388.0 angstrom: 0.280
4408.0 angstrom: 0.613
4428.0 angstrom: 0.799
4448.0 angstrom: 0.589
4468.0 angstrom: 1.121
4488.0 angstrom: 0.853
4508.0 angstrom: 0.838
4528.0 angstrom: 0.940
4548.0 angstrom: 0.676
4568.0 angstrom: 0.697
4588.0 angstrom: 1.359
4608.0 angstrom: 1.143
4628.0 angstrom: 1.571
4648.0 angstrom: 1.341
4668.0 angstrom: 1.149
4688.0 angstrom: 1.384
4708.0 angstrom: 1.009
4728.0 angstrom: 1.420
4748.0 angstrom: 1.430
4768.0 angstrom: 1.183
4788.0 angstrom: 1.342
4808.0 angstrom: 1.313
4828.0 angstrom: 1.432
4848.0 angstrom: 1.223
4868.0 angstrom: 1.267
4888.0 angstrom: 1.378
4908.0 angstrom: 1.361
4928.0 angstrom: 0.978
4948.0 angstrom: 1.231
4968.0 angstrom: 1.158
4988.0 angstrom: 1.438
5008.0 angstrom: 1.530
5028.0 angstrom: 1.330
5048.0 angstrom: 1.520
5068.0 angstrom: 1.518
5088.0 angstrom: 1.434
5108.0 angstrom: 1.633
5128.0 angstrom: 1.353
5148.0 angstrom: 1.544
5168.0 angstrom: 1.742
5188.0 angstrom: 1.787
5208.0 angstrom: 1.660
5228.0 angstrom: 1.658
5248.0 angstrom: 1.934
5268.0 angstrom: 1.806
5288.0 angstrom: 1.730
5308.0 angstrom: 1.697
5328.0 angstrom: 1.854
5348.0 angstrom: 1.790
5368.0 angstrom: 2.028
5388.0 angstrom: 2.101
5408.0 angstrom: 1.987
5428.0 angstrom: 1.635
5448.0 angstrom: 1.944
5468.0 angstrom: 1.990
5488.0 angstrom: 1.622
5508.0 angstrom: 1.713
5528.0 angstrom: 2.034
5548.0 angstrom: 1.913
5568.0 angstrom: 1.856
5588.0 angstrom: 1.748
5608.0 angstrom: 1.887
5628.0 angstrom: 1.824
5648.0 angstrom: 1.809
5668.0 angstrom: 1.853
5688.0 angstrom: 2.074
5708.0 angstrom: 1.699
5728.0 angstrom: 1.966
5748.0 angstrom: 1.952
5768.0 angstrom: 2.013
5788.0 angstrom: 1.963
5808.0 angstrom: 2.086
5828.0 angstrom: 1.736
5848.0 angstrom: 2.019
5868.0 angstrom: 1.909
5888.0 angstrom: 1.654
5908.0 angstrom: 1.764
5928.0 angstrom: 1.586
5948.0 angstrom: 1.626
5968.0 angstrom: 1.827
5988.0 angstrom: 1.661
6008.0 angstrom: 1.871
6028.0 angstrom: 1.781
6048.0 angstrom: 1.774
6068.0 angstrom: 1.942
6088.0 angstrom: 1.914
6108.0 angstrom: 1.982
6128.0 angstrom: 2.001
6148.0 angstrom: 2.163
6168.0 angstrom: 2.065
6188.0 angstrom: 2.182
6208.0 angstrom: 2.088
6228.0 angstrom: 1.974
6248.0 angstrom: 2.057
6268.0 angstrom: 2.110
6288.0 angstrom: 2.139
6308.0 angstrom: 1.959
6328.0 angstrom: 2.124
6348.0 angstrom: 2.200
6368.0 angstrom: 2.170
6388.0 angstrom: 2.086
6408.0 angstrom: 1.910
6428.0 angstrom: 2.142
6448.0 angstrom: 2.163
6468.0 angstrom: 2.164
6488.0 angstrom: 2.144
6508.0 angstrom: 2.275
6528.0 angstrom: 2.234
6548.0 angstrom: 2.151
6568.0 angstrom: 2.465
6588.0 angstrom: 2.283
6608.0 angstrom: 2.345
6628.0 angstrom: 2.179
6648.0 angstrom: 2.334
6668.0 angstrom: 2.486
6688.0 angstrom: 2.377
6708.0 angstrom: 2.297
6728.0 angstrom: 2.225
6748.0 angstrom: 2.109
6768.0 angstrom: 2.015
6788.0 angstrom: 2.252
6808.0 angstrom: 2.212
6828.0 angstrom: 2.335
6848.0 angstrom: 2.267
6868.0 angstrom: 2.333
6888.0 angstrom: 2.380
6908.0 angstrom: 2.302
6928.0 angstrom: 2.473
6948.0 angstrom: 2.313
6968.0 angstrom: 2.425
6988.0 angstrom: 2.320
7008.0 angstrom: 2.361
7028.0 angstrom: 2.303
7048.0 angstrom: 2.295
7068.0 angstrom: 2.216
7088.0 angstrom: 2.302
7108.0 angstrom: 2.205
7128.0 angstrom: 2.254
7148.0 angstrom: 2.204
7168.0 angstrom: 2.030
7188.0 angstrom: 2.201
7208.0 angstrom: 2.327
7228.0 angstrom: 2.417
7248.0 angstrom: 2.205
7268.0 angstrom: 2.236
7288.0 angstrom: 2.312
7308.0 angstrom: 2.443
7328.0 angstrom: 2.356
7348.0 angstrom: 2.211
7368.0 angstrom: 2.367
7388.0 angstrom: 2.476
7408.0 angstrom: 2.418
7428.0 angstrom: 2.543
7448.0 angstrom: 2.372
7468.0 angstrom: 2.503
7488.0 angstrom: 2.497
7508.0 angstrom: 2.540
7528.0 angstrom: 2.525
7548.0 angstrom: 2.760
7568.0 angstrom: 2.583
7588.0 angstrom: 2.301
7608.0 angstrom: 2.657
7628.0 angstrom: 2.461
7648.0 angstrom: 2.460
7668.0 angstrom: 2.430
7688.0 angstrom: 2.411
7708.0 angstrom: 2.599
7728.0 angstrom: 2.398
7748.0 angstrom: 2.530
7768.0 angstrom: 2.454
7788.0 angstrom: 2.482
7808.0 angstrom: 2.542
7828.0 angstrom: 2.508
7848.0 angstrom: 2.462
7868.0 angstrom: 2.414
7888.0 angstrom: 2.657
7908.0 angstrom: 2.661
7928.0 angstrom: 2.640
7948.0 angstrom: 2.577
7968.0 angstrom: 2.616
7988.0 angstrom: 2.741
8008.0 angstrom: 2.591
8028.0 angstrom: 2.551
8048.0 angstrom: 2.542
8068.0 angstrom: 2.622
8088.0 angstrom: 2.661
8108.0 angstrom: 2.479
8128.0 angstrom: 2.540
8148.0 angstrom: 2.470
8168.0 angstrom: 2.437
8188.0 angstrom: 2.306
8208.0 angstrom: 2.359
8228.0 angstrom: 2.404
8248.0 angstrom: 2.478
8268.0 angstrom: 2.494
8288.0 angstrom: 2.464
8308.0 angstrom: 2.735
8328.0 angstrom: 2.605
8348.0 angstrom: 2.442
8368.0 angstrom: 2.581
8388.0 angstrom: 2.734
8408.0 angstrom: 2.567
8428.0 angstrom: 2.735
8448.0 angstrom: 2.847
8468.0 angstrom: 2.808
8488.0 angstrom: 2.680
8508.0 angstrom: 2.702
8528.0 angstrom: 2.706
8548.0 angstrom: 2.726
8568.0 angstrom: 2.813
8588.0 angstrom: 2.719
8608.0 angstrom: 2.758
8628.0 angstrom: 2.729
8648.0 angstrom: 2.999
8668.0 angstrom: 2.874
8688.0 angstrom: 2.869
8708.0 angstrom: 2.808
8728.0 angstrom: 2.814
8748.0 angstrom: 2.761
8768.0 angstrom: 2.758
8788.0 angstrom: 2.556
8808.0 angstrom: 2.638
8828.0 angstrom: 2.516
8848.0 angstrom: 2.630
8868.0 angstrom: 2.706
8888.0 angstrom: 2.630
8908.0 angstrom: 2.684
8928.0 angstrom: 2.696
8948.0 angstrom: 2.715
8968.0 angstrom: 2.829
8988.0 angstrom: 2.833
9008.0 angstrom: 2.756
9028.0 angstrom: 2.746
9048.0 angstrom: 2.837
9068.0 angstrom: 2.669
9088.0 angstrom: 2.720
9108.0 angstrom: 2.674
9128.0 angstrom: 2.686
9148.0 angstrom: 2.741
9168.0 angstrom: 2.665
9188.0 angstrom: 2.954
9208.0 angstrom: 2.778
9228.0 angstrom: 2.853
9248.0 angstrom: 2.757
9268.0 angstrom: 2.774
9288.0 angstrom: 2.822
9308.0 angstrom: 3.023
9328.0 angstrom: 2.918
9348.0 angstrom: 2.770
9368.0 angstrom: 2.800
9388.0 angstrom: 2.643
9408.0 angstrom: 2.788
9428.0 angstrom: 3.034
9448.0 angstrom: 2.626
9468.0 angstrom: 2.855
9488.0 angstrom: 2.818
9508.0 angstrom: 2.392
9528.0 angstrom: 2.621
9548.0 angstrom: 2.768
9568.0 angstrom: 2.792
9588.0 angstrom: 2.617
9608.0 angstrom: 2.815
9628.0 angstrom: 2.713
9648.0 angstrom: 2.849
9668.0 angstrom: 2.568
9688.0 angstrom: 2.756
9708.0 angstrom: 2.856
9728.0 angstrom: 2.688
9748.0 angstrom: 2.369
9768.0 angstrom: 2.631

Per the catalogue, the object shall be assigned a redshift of 0.15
